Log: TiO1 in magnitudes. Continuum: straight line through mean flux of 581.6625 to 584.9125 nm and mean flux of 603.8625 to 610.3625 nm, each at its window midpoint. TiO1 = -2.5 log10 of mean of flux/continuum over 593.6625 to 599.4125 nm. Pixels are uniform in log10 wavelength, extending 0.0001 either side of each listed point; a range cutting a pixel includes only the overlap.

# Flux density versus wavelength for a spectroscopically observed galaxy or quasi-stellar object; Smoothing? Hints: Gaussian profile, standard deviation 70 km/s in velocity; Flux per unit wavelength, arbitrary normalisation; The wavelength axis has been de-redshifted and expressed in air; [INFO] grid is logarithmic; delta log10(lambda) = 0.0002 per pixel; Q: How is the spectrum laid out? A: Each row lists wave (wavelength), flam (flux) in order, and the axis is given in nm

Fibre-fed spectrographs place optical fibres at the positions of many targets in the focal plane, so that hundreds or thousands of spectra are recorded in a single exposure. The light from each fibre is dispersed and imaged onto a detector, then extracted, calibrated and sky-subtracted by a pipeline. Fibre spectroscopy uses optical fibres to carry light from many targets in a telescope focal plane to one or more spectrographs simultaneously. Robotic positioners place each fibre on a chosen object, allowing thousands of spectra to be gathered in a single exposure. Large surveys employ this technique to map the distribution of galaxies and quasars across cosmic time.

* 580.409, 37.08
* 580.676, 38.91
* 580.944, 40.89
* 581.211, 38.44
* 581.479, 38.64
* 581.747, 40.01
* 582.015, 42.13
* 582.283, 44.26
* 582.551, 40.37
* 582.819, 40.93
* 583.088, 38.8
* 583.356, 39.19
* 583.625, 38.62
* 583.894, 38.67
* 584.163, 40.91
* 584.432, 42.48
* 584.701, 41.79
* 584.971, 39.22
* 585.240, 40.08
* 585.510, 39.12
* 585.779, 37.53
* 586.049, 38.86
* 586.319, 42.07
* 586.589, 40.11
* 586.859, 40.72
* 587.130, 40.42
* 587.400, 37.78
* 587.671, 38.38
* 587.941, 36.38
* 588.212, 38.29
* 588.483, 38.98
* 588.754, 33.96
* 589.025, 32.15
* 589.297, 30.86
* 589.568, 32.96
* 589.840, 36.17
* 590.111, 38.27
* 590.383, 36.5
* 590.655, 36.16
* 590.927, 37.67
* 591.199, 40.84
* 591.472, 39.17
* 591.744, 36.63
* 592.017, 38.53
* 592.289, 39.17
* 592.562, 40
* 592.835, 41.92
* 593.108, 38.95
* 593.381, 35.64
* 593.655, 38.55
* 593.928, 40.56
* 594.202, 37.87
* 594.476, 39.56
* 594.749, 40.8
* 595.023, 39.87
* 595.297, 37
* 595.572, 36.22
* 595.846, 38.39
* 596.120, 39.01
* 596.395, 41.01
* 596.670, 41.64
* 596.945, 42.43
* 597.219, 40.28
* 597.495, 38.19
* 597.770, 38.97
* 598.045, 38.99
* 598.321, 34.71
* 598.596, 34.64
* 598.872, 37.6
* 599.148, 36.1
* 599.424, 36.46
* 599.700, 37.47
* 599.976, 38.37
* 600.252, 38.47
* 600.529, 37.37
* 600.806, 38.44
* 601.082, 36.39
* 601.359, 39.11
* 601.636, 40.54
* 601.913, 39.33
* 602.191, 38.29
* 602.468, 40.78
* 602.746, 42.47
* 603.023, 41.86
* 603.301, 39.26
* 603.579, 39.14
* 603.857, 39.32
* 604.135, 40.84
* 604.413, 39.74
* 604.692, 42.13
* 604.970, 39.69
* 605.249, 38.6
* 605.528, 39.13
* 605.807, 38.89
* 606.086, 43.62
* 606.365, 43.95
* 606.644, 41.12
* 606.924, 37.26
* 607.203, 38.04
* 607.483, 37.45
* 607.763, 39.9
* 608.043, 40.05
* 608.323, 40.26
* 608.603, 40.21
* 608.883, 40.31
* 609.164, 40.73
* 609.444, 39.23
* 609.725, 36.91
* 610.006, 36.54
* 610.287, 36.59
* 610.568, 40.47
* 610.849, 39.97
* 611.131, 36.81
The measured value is 0.04 mag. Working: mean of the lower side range 40.7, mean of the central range 38.6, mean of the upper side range 39.6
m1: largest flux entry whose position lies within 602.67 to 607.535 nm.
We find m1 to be 43.95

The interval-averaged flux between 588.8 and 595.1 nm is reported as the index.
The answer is 37.7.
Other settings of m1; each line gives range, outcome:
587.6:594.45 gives 41.92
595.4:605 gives 42.47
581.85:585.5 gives 44.26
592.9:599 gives 42.43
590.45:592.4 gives 40.84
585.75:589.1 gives 42.07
